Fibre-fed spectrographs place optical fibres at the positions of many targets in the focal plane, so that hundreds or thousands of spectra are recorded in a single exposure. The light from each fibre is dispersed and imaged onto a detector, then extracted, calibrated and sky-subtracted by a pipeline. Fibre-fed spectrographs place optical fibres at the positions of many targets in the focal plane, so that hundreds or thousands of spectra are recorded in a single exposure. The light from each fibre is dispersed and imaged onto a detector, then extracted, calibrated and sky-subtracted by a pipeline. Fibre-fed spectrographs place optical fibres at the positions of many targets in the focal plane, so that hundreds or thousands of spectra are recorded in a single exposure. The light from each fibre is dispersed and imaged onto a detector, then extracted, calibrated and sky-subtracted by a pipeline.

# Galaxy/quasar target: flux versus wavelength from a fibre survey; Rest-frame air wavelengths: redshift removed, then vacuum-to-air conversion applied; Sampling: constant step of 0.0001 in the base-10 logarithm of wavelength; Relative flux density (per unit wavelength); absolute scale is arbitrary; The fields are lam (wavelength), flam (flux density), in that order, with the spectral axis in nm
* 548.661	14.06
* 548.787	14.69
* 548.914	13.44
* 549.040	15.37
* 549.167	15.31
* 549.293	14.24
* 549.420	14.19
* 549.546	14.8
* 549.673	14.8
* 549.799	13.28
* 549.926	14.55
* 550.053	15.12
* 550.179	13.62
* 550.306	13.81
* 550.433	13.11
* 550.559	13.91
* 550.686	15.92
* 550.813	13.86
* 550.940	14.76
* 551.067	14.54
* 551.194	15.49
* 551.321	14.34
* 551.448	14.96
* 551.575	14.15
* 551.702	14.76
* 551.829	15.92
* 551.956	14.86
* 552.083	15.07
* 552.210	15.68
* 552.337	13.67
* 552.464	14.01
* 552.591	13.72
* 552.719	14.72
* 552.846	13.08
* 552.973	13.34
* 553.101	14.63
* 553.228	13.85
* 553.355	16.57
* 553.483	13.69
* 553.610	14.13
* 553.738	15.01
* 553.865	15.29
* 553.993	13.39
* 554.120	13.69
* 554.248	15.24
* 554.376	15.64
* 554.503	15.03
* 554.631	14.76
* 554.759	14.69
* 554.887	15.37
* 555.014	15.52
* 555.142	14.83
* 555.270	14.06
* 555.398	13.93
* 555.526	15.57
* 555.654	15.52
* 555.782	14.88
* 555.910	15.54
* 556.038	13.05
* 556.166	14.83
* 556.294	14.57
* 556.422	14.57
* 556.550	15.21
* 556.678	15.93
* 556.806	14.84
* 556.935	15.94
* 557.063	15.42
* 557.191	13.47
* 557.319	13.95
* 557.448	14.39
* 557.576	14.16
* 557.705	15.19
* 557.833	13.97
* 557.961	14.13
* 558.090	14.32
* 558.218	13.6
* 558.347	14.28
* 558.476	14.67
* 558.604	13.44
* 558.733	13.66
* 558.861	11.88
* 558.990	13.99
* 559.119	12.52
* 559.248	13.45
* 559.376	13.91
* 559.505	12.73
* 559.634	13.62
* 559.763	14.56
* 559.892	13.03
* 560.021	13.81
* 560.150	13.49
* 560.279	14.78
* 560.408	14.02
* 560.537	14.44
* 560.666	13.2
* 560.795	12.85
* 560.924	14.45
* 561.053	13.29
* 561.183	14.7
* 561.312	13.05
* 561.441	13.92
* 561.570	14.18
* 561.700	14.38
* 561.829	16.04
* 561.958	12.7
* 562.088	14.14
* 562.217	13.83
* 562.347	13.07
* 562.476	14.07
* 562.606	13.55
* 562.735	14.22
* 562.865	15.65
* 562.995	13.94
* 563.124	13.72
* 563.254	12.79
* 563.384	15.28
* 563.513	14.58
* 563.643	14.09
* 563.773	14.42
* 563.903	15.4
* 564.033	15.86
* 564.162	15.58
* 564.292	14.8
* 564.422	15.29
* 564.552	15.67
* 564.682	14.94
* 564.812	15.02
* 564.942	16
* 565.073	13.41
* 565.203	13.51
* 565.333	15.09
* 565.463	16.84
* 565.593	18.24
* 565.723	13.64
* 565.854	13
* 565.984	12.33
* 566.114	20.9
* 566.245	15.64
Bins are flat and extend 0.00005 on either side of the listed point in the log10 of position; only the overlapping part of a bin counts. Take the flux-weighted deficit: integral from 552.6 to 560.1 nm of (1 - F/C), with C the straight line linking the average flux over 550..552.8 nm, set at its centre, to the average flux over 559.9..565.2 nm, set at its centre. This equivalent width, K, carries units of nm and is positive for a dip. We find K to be 0.038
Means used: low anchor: 14.5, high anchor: 14.3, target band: 14.4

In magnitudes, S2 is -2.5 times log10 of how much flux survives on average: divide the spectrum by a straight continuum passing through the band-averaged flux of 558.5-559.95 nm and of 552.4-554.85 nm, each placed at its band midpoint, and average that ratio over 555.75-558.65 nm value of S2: -0.06 mag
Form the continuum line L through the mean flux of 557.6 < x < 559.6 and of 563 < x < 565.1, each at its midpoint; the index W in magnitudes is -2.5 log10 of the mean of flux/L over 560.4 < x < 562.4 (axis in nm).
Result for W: 0.03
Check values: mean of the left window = 13.7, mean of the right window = 14.8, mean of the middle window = 13.9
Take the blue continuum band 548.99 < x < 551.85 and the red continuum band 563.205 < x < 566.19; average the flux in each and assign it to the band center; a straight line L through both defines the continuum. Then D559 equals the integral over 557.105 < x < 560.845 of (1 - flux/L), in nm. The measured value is 0.27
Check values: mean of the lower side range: 14.5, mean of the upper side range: 15.1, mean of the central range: 13.8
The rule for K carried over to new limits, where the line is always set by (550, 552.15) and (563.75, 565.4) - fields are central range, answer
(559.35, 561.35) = 0.15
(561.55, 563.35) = 0.11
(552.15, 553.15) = 0.04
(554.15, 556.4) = -0.02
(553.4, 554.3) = 0.02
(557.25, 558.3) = 0.04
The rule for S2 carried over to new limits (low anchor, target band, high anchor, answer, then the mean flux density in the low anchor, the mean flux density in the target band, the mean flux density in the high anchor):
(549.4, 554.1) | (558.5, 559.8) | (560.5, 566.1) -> 0.08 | 14.4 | 13.4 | 14.5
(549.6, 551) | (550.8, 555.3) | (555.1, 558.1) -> -0.01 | 14.2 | 14.6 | 14.7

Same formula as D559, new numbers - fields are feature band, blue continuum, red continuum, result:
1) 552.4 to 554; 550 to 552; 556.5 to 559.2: 0.02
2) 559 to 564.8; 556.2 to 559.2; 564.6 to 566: 0.17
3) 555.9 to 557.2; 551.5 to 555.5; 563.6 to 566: -0.02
